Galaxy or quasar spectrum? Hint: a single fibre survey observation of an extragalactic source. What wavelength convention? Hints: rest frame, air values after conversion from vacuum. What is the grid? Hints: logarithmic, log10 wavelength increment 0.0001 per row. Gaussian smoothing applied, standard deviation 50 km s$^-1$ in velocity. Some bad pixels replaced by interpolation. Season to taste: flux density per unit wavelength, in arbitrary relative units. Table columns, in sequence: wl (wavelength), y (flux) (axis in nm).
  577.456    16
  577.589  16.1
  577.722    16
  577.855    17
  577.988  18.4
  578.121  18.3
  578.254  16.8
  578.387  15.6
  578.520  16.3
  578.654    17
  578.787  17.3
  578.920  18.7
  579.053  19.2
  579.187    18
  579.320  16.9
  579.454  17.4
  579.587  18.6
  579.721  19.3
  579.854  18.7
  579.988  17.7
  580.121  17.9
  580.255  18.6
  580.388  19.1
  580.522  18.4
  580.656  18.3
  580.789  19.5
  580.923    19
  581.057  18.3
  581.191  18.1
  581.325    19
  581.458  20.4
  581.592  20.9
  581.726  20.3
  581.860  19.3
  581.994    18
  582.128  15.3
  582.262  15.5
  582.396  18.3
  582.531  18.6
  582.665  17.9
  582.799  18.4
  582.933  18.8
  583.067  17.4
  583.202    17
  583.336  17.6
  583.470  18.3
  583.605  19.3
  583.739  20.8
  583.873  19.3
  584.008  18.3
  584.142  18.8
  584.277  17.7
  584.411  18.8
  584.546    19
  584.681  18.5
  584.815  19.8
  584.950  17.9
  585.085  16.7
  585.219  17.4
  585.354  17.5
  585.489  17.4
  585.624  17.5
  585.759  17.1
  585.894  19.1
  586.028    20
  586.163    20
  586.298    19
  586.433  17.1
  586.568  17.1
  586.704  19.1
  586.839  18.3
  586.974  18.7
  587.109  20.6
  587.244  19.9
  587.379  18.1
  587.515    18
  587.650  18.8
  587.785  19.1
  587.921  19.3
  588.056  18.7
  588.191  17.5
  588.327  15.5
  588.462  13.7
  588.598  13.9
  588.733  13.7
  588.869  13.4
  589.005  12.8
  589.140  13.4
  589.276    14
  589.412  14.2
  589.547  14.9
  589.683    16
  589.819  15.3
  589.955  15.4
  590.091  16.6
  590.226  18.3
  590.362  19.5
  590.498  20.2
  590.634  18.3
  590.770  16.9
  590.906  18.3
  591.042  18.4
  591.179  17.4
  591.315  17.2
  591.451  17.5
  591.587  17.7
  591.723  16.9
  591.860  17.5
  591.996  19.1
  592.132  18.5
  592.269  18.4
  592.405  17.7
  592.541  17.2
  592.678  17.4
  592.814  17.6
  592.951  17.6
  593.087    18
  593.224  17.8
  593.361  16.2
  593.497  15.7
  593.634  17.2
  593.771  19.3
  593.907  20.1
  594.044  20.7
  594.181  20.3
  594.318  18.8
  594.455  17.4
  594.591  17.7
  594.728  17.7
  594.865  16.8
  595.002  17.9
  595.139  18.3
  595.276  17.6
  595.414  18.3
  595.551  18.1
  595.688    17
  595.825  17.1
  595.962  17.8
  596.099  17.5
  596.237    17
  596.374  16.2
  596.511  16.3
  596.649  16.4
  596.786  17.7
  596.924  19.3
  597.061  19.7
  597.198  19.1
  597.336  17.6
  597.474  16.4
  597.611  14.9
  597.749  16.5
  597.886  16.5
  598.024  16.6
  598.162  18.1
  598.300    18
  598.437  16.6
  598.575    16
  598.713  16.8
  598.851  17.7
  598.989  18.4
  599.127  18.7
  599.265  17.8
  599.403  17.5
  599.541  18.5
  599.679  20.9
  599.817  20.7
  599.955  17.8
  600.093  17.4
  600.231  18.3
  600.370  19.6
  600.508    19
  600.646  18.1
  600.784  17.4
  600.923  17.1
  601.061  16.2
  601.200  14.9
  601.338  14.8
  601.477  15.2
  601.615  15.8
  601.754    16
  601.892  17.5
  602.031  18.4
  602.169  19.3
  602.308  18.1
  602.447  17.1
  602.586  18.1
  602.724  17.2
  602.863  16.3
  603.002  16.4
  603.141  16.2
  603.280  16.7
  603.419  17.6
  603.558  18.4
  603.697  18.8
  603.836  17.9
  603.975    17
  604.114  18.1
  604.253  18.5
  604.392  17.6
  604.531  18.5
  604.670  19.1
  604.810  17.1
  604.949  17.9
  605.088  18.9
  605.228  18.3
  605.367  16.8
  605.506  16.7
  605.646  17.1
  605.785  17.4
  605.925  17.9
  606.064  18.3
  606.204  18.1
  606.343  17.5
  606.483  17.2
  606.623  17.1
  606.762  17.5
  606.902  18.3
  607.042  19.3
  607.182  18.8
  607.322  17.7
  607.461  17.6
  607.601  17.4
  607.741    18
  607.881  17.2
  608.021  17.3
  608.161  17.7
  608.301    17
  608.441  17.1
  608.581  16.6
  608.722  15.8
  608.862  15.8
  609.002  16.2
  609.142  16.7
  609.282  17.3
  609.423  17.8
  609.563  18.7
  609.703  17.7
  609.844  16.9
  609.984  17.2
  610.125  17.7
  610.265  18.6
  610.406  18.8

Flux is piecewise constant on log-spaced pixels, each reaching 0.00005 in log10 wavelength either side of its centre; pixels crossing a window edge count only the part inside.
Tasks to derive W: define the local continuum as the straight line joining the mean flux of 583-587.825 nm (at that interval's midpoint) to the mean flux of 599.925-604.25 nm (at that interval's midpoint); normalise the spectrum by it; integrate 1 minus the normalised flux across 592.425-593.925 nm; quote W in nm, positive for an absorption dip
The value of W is 0.03 nm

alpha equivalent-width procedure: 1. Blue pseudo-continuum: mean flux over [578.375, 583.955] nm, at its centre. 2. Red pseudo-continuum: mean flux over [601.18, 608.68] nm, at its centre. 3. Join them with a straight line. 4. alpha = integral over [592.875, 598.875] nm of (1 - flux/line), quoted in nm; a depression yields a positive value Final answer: 0.07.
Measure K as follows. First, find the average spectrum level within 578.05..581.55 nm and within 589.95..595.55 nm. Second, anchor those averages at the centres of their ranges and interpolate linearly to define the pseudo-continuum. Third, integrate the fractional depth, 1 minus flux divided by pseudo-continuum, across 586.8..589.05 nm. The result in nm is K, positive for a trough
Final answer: 0.12 nm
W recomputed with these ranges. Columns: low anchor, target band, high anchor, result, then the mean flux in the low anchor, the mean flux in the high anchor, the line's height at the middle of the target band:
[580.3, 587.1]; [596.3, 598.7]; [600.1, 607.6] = 0.092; 18.5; 17.6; 17.8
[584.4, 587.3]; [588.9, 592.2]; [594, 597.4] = 0.251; 18.5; 17.9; 18.2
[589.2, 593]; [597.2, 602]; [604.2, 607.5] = 0.071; 17.3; 17.9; 17.6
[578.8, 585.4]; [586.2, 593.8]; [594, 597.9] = 0.328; 18.4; 17.7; 18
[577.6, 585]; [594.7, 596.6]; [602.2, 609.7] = 0.048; 18.2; 17.6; 17.8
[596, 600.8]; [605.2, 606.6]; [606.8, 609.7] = 0.001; 17.7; 17.4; 17.5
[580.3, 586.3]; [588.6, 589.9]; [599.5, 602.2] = 0.286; 18.5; 17.6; 18.2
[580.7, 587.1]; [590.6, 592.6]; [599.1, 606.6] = 0.036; 18.4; 17.7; 18.1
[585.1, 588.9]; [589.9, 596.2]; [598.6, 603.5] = -0.092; 17.7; 17.5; 17.6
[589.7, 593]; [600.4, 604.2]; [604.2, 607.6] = 0.133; 17.7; 17.9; 17.8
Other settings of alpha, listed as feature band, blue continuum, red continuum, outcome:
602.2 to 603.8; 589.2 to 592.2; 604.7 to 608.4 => 0.016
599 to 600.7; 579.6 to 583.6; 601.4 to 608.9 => -0.093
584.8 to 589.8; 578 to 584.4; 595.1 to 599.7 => 0.242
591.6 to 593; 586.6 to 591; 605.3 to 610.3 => -0.065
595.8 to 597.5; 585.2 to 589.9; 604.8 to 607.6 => -0.019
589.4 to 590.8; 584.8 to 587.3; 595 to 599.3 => 0.082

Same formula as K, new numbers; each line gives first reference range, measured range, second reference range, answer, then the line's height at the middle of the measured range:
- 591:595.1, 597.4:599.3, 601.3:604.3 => 0.05 nm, 17.6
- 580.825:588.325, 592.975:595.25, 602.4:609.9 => -0.01 nm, 18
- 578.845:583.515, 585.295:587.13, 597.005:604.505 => -0.03 nm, 18.1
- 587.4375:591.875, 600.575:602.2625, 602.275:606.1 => 0.07 nm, 17.4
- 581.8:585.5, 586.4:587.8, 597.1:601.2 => -0.05 nm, 18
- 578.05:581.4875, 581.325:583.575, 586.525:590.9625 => -0.07 nm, 17.8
